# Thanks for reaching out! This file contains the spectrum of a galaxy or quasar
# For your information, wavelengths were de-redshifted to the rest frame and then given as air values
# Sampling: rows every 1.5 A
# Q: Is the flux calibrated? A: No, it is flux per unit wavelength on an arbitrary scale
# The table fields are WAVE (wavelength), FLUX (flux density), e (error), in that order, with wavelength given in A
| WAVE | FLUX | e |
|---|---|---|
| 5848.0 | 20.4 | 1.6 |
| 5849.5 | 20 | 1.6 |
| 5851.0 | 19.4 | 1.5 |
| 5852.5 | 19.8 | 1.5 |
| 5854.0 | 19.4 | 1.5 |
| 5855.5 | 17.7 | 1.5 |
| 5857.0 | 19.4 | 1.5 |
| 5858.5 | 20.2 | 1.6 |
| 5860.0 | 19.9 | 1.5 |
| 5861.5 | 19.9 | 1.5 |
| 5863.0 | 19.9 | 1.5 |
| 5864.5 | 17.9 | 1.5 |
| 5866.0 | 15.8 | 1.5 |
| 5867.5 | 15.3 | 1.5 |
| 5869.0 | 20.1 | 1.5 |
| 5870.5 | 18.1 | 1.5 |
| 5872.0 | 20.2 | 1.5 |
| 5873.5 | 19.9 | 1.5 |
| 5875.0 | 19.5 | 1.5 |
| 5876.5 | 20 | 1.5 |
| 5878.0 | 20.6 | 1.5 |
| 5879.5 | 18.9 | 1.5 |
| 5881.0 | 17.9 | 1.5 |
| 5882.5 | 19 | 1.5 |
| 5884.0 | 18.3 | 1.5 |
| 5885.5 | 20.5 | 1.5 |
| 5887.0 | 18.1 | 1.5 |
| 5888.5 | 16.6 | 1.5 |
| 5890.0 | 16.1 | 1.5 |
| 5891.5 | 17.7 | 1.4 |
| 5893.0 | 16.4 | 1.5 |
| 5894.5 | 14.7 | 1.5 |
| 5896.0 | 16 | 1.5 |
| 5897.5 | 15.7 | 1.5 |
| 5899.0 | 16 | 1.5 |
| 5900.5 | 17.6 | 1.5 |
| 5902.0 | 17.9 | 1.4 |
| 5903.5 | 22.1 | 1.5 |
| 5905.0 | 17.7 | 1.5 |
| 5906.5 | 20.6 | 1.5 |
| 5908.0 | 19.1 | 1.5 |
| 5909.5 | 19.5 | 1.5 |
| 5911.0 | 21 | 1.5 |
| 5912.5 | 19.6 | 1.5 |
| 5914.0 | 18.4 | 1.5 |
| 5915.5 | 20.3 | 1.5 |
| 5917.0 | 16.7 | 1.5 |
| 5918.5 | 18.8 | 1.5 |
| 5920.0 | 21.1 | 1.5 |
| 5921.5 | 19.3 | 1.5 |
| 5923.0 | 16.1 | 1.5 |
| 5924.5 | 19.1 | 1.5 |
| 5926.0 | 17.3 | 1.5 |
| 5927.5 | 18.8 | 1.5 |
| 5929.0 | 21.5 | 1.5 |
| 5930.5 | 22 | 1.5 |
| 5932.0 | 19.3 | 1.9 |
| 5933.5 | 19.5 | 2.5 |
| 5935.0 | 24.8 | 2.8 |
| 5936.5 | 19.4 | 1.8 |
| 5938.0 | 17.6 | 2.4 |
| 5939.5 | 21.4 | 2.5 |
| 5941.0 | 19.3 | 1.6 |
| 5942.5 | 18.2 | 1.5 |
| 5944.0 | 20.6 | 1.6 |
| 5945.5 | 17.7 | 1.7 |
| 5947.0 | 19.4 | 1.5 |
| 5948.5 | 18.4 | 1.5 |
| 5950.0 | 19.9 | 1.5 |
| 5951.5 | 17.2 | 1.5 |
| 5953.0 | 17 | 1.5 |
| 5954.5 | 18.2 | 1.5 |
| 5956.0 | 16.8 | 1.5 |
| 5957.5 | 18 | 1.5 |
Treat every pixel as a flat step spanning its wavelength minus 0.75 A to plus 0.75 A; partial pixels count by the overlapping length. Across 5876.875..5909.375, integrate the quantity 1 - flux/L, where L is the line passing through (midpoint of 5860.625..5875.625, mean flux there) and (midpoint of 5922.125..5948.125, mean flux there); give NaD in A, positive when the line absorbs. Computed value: 1.6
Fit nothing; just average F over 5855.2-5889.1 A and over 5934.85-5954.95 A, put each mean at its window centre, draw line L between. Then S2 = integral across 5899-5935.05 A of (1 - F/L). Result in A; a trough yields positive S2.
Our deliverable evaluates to -0.6 A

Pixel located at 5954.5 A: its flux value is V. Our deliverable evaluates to 18.2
